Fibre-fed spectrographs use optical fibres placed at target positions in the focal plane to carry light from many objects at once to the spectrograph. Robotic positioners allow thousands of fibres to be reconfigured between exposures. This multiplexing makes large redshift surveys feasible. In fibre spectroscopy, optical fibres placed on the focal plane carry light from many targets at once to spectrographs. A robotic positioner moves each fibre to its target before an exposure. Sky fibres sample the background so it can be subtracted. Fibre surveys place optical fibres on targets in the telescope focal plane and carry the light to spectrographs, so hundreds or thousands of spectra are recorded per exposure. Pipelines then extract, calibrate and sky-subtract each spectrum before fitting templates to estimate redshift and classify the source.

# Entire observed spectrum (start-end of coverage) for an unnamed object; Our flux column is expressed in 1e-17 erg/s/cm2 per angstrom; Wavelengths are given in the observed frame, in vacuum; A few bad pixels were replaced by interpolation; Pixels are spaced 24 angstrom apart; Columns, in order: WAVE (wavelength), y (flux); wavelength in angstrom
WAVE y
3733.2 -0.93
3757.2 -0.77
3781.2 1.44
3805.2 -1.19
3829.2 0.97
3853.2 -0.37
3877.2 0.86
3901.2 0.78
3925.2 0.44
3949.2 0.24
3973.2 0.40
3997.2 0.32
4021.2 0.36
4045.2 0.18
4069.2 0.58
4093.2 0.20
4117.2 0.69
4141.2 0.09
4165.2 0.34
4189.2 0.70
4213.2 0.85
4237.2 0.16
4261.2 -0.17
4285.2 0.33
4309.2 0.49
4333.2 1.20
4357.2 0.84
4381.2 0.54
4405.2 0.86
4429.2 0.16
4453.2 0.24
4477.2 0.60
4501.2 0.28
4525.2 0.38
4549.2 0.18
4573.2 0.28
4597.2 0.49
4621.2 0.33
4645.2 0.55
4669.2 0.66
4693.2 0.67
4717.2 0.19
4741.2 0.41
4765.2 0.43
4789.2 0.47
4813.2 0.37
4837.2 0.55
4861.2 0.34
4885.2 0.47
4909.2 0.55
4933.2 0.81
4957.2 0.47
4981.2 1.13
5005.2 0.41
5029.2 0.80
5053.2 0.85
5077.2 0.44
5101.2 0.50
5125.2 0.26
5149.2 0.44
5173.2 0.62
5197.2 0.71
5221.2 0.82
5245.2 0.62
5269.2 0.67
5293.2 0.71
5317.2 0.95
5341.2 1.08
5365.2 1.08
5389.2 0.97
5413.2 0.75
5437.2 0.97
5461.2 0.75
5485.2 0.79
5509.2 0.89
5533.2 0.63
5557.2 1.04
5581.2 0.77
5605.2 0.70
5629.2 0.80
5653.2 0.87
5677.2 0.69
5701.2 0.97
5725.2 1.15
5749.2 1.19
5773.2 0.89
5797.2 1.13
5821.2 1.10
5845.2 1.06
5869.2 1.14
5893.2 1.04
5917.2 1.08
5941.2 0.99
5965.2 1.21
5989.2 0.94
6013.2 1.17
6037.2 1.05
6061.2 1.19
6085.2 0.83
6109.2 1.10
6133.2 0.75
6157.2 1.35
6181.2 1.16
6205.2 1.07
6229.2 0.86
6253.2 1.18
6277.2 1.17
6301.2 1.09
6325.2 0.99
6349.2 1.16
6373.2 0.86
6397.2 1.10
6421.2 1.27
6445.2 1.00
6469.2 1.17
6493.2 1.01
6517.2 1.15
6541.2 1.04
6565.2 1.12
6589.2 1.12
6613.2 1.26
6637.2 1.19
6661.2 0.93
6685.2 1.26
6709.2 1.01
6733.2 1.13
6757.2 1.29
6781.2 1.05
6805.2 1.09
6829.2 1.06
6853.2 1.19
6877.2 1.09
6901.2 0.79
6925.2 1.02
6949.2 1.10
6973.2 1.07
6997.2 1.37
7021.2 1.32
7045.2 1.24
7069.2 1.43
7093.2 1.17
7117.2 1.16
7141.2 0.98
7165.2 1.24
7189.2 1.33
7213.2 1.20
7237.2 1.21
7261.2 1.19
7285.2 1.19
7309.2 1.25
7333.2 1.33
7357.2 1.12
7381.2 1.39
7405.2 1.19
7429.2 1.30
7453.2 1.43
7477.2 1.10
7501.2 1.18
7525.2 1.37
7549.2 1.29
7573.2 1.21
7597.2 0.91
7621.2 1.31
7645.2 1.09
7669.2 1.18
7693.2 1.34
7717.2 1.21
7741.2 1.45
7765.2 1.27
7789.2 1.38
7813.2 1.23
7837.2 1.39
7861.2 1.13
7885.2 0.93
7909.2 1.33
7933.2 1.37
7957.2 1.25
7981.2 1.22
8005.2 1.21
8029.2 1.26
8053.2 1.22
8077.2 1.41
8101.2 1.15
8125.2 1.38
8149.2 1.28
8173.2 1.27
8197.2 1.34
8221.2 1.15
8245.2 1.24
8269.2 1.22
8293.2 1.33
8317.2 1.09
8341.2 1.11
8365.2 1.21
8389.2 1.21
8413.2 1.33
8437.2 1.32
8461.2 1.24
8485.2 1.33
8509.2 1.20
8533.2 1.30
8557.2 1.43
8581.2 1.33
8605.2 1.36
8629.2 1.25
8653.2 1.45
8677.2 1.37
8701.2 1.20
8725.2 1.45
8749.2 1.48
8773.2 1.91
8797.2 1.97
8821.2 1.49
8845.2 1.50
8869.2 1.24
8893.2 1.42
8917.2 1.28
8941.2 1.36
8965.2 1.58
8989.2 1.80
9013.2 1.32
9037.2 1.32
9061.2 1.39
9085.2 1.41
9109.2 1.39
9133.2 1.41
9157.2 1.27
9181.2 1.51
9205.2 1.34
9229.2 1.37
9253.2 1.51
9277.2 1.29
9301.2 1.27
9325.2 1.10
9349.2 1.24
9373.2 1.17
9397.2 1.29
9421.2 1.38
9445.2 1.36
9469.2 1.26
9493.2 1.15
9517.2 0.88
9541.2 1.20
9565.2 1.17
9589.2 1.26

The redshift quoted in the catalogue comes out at 0.336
